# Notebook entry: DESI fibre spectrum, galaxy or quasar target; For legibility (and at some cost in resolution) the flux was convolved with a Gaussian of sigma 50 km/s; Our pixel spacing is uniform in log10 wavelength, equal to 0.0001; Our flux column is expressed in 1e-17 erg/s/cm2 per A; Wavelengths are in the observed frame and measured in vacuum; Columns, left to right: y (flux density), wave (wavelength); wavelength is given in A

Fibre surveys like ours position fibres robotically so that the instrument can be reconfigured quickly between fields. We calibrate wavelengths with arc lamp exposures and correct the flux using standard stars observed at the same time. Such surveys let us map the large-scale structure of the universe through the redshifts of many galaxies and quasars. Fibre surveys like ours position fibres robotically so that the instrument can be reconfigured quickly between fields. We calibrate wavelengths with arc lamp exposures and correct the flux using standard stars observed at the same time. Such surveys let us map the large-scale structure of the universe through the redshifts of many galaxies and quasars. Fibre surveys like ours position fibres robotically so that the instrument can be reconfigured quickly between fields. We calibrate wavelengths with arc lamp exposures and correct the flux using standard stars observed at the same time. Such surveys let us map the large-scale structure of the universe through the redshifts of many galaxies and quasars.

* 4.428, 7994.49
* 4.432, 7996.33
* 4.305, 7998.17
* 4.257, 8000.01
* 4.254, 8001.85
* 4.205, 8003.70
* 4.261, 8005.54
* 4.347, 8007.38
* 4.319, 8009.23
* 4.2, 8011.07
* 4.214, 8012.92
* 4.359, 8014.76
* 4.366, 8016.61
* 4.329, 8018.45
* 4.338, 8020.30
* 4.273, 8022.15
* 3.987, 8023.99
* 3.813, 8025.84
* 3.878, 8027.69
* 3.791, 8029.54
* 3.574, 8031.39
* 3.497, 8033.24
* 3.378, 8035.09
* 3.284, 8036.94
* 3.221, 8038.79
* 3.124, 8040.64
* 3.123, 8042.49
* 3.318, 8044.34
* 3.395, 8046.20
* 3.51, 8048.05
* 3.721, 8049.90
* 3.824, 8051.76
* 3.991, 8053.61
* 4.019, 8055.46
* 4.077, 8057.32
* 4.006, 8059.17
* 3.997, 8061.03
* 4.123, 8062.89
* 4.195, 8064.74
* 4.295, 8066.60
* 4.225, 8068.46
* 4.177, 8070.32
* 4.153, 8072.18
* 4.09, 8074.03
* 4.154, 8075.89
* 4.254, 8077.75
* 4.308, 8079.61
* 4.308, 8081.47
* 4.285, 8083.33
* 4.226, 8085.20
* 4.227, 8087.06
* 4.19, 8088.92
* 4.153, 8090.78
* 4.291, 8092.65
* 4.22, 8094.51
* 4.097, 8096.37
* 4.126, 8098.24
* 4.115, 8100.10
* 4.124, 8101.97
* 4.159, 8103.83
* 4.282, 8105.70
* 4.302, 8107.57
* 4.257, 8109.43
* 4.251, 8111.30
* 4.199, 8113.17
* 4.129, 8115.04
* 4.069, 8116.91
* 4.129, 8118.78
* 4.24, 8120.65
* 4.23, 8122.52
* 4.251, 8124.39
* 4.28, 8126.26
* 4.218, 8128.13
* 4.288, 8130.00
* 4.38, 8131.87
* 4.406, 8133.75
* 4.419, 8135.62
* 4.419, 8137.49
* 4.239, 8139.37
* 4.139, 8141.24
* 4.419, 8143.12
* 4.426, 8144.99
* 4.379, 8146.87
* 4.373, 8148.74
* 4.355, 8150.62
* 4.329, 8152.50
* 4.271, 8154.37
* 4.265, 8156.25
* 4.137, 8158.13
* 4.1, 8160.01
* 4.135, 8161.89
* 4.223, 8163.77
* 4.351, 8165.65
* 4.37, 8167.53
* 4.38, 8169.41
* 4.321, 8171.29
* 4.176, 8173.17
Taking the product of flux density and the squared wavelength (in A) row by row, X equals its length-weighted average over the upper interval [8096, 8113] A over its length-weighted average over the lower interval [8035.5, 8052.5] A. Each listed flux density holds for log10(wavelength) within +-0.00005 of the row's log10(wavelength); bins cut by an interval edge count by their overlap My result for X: 1.26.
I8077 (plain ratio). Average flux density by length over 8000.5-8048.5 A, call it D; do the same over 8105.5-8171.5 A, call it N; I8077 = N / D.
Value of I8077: 1.1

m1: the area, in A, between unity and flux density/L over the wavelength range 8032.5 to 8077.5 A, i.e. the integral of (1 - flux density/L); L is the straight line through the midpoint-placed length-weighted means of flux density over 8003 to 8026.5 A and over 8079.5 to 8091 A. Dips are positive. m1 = 4.7 A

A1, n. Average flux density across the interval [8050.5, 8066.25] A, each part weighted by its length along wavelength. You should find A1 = 4.03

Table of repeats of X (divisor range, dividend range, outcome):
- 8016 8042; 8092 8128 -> 1.14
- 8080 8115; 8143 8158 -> 1.04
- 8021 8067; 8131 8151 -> 1.20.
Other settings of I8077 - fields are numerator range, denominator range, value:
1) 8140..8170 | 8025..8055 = 1.21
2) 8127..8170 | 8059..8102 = 1.03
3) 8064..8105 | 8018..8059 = 1.13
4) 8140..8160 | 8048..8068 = 1.07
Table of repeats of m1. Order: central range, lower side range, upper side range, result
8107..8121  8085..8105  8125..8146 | 0.2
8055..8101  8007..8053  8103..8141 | -1.6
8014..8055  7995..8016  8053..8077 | 4.6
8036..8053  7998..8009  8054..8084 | 3.2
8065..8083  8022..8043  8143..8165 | -1.9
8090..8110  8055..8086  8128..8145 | 0.2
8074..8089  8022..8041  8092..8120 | -0.9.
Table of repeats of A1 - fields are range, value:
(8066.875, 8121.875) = 4.2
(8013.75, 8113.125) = 4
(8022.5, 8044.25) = 3.53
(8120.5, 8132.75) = 4.27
